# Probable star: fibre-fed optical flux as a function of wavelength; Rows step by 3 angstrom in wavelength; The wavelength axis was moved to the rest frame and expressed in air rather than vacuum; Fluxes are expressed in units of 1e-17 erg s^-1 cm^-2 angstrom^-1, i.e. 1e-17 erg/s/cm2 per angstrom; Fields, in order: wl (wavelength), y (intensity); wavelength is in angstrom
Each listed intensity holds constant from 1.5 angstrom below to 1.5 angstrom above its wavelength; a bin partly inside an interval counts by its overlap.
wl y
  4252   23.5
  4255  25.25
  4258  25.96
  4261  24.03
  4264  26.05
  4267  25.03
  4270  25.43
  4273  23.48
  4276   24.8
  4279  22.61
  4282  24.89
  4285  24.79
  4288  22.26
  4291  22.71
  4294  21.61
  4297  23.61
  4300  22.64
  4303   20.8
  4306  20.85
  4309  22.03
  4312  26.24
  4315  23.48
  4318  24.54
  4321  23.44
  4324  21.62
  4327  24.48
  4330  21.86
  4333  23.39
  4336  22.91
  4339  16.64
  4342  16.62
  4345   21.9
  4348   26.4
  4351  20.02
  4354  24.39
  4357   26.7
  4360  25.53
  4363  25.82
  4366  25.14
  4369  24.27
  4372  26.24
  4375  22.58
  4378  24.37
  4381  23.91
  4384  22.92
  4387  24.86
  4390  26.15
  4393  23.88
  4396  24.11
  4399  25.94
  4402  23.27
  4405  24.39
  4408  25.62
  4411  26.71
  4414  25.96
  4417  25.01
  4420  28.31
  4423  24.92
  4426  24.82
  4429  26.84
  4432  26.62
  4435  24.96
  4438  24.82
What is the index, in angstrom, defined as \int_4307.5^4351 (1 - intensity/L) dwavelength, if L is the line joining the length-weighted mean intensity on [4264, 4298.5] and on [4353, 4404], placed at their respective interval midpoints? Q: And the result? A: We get 3.3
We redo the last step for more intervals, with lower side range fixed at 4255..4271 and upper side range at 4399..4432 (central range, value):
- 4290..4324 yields 3.4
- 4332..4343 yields 2.4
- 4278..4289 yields 0.7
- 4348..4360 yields 0.6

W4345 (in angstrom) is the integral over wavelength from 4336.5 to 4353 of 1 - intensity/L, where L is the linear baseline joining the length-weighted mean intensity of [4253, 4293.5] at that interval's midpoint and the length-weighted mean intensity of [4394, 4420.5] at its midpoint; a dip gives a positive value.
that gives 2.8 angstrom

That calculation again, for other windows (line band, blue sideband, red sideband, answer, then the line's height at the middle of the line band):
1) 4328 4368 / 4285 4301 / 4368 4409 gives 1.4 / 23.7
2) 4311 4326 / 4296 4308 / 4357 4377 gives -0.7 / 22.7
